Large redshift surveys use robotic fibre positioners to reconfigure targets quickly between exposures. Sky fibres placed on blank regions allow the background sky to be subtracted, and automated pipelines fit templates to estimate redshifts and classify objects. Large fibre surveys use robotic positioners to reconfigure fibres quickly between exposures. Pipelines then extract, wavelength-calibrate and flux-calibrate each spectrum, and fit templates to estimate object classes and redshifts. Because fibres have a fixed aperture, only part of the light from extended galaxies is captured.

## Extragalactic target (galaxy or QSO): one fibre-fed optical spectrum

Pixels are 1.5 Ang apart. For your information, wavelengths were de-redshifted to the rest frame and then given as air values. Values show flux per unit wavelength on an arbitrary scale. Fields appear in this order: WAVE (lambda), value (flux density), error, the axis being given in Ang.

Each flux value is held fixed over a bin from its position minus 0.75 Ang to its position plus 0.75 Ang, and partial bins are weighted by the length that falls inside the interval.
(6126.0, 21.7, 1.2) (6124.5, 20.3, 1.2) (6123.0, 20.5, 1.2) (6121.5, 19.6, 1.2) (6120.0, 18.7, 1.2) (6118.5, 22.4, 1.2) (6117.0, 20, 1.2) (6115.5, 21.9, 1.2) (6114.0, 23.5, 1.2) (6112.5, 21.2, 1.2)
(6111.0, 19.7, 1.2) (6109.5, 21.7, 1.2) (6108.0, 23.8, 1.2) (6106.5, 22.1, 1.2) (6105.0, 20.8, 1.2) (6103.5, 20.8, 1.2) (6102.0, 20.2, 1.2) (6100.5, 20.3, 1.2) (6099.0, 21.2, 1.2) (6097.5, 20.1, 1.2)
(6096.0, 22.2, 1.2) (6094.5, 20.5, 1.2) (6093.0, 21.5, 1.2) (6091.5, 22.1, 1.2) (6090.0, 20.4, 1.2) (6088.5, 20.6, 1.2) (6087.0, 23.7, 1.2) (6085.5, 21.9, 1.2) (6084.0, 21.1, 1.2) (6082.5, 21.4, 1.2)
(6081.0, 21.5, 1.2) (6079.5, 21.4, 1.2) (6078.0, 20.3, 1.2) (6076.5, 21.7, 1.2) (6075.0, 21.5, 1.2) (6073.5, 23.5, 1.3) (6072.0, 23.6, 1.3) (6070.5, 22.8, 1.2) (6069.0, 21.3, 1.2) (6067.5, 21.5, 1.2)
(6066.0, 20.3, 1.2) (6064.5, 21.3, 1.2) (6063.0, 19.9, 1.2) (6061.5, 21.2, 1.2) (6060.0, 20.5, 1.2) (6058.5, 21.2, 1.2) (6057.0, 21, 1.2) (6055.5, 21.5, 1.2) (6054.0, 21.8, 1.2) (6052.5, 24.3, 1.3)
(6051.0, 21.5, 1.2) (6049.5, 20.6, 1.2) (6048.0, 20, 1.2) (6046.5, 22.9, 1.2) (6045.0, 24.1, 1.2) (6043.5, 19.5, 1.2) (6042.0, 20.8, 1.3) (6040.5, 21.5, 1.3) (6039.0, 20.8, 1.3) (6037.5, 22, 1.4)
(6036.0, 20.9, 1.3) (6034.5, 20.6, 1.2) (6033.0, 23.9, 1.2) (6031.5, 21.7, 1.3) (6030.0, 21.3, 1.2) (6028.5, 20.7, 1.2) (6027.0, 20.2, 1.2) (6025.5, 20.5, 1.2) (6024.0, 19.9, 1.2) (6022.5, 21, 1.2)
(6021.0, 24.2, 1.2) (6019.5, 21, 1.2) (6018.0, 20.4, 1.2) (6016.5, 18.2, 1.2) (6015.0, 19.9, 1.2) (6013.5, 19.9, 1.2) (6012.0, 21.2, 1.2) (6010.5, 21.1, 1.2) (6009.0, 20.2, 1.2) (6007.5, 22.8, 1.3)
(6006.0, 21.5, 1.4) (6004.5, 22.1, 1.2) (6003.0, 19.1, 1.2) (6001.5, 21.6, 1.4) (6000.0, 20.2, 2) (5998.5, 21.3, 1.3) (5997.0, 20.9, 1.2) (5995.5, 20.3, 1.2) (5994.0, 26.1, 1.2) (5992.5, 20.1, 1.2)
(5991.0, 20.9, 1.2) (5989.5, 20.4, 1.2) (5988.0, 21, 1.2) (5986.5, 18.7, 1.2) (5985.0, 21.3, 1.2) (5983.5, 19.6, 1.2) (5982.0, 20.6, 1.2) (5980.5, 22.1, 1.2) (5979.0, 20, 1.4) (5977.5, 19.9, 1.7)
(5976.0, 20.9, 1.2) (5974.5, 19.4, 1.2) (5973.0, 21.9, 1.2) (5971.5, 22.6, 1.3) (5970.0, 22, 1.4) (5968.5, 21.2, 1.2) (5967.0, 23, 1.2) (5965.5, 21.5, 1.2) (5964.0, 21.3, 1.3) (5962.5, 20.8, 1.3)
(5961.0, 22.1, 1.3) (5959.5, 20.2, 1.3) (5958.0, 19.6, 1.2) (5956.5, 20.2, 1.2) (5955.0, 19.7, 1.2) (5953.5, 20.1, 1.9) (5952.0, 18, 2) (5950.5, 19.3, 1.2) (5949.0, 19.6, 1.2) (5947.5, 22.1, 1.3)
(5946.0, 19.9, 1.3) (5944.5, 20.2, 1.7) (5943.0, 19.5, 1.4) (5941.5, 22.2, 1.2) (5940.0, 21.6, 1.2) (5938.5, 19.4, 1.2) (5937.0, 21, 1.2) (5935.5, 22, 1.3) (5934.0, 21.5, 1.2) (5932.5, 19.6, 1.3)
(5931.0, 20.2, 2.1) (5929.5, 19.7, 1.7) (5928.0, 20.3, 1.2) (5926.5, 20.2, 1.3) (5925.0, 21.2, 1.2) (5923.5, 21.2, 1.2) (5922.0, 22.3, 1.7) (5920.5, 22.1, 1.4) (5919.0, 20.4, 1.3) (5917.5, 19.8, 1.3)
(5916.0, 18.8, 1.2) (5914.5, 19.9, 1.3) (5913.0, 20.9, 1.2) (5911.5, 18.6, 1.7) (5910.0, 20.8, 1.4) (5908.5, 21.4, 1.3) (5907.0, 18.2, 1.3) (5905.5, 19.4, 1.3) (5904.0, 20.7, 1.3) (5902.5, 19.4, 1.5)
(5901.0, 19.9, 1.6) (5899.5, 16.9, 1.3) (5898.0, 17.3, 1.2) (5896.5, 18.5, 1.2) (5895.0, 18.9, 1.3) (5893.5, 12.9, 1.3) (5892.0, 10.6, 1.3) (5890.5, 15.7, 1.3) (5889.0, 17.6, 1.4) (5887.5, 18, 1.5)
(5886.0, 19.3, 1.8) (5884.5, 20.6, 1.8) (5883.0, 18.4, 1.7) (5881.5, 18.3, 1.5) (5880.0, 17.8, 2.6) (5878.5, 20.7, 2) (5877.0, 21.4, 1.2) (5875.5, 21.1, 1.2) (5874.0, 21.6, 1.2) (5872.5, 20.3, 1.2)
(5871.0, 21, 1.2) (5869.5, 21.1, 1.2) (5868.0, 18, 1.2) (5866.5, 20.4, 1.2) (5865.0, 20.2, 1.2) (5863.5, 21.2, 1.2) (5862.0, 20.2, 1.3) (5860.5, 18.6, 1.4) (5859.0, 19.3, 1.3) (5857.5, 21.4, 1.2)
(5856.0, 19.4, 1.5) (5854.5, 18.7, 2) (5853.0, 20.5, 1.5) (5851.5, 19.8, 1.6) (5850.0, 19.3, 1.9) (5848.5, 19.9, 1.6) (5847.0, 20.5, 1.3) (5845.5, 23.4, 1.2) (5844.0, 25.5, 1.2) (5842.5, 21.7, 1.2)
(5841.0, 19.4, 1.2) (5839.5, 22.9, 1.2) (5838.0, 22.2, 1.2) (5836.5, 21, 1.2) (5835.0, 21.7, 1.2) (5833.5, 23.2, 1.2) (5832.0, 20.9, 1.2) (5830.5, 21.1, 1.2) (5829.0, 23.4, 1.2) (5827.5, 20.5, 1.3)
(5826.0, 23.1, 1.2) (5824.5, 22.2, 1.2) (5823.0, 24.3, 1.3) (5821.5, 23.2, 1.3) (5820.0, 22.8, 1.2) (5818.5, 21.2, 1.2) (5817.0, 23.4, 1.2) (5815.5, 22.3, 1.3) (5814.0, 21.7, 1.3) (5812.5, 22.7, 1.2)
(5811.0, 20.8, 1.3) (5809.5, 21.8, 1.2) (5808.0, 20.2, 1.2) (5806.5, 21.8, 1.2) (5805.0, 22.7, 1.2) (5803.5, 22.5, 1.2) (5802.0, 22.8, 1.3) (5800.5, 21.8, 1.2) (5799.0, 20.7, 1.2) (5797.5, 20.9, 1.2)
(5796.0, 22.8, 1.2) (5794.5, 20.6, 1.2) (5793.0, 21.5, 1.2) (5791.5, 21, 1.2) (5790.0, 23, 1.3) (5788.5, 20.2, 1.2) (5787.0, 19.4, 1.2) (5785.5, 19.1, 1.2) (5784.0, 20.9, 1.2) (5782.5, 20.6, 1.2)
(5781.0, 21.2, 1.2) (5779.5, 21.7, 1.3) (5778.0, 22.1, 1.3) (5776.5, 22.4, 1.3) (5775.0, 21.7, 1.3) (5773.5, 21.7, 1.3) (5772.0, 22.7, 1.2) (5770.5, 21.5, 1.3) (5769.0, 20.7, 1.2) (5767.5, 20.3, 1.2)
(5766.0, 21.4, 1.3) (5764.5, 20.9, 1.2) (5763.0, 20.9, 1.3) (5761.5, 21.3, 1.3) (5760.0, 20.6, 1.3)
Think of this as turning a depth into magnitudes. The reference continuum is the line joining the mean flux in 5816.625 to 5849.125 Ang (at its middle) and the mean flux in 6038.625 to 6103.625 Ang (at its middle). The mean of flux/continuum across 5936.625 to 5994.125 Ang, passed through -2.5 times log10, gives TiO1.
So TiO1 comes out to 0.05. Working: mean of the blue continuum 22.2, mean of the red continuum 21.4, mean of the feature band 20.7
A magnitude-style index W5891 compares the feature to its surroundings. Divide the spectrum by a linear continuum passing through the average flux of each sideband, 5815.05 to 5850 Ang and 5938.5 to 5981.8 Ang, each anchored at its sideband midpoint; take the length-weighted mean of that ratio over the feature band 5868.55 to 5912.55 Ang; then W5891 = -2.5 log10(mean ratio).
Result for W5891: 0.14 mag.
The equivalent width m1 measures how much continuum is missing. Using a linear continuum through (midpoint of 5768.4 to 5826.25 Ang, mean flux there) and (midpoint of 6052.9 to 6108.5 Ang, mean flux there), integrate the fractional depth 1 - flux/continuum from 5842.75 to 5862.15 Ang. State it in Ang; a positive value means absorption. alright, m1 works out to 1.0 Ang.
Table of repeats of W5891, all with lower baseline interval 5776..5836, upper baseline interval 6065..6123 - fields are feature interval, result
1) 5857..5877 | 0.07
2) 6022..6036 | 0.02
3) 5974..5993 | 0.06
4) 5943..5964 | 0.07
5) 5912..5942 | 0.05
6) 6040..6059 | -0.01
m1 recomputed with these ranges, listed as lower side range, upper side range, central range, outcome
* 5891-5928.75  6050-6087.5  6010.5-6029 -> 0.2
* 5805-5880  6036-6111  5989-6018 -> 0.6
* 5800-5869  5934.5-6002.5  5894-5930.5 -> 2.1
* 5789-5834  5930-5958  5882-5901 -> 3.4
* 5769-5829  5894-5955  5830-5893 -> 2.6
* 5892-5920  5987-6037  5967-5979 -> -0.6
